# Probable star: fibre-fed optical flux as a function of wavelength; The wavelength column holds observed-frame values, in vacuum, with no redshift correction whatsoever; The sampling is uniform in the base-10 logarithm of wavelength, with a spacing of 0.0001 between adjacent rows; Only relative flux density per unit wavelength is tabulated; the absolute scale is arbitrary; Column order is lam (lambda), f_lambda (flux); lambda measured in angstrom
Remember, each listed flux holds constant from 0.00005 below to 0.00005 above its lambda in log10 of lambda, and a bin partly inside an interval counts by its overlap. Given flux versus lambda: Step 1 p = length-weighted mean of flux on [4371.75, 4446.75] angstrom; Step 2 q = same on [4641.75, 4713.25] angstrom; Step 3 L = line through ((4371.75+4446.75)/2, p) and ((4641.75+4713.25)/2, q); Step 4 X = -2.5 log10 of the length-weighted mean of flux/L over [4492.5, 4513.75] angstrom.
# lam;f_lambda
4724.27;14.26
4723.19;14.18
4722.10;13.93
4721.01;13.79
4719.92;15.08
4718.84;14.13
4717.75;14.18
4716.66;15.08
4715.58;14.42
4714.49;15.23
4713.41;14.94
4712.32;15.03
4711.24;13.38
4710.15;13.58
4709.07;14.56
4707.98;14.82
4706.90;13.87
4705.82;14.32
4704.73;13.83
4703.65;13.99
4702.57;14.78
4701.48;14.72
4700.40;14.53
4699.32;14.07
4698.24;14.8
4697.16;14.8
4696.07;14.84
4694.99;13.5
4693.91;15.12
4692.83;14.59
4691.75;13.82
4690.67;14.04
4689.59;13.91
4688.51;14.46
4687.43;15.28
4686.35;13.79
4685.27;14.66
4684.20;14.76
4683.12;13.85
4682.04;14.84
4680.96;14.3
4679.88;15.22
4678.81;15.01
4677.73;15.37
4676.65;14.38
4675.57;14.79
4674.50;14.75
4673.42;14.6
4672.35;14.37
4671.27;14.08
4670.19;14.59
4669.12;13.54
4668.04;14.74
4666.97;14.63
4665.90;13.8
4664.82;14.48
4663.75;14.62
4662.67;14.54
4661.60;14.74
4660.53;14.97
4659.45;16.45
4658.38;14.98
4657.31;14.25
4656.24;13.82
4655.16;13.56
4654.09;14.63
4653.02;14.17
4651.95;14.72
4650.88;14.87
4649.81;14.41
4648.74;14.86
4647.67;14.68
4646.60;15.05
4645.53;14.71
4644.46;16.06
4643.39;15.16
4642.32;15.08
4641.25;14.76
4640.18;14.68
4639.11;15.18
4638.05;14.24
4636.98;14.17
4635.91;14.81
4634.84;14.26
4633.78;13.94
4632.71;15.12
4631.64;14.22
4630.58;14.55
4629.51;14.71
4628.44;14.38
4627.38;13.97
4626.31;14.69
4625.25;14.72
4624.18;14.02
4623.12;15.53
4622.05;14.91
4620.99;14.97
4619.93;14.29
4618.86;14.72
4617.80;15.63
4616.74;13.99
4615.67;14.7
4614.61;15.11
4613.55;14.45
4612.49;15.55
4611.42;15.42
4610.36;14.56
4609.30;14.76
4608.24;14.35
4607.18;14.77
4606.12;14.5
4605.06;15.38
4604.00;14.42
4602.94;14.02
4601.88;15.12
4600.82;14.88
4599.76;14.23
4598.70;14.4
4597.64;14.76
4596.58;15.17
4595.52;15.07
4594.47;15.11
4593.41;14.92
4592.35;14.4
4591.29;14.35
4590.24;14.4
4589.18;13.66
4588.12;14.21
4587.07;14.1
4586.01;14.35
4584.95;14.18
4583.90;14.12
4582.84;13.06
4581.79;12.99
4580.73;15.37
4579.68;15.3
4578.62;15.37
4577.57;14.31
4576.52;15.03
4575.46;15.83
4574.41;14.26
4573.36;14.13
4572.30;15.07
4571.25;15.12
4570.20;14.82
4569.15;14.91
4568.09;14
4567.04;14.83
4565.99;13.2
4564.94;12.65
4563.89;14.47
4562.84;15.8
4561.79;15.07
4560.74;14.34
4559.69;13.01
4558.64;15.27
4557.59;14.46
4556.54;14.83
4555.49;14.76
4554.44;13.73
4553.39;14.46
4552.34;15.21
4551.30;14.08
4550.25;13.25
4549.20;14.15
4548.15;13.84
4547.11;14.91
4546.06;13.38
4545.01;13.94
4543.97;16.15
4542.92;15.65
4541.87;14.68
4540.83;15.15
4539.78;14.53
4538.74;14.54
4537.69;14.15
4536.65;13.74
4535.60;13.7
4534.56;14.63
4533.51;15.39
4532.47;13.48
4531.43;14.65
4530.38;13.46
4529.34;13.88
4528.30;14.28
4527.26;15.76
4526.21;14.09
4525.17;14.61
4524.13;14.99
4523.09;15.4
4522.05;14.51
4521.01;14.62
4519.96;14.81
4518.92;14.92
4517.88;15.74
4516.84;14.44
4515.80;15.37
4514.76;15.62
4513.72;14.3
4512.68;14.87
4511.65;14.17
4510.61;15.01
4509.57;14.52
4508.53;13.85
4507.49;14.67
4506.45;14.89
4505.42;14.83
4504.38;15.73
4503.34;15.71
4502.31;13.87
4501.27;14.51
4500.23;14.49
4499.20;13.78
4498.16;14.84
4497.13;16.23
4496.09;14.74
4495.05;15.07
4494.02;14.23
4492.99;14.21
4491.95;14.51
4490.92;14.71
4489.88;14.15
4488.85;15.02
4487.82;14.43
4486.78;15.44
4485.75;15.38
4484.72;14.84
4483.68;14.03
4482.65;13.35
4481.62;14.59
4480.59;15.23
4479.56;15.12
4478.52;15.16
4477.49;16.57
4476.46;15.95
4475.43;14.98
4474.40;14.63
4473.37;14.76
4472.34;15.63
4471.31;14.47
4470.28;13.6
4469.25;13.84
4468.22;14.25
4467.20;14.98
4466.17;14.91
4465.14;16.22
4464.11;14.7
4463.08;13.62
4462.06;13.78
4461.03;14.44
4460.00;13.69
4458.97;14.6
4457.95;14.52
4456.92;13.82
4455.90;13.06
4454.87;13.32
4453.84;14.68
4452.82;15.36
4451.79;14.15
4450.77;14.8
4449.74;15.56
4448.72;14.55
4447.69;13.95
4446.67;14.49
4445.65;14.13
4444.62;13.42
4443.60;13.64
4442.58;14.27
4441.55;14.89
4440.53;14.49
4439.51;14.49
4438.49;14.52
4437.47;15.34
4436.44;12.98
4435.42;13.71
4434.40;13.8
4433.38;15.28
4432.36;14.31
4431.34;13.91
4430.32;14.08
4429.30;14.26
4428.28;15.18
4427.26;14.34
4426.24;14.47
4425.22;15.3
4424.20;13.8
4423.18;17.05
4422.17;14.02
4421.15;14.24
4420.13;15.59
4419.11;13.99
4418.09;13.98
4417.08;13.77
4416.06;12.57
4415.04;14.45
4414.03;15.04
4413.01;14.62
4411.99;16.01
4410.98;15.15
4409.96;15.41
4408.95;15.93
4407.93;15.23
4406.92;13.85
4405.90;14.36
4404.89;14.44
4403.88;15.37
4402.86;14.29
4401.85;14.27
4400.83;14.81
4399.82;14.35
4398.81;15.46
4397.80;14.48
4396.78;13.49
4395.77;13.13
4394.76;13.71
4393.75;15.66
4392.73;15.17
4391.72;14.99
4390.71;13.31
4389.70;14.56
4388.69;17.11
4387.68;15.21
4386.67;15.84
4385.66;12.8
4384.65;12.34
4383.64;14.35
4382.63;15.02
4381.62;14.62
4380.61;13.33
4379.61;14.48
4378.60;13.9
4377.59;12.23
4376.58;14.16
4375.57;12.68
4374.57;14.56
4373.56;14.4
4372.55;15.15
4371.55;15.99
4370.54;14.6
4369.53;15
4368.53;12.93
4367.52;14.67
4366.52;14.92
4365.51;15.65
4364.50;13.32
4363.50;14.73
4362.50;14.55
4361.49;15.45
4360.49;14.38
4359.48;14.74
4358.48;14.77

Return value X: -0.02 mag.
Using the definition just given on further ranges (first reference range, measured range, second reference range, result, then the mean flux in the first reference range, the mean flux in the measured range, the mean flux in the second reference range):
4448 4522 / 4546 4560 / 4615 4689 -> 0.03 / 14.7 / 14.3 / 14.6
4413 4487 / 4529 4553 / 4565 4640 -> 0.01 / 14.5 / 14.4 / 14.6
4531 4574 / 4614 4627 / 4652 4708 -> -0.02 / 14.4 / 14.8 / 14.5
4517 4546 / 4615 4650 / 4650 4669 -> -0.01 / 14.6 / 14.7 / 14.6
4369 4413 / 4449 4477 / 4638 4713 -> 0.00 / 14.5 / 14.5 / 14.6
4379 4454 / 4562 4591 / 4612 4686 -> 0.01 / 14.5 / 14.4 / 14.7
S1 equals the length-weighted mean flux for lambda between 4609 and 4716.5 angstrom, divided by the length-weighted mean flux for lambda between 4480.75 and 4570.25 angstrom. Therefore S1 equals 1.0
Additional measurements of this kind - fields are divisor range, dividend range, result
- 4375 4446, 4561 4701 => 1.01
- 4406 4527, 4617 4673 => 1.00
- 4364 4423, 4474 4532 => 1.02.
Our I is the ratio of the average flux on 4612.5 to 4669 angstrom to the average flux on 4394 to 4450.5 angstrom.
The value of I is 1.0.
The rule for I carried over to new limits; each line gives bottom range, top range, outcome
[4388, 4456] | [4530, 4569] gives 0.99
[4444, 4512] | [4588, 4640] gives 1.00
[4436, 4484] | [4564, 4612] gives 1.00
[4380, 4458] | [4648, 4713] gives 1.00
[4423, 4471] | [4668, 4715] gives 1.01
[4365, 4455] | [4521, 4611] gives 1.00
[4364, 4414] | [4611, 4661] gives 1.01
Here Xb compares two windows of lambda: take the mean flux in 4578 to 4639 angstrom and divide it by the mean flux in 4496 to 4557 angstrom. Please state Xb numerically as 1.00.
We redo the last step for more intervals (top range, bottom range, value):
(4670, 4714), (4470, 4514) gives 0.98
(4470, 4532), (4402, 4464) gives 1.02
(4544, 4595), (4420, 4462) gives 1.00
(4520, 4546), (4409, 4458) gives 1.01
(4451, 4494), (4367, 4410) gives 1.01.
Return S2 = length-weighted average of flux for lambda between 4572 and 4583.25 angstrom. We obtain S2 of 14.6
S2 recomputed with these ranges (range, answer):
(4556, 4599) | 14.5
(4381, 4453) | 14.5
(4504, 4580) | 14.6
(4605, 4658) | 14.7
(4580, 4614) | 14.5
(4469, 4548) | 14.7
